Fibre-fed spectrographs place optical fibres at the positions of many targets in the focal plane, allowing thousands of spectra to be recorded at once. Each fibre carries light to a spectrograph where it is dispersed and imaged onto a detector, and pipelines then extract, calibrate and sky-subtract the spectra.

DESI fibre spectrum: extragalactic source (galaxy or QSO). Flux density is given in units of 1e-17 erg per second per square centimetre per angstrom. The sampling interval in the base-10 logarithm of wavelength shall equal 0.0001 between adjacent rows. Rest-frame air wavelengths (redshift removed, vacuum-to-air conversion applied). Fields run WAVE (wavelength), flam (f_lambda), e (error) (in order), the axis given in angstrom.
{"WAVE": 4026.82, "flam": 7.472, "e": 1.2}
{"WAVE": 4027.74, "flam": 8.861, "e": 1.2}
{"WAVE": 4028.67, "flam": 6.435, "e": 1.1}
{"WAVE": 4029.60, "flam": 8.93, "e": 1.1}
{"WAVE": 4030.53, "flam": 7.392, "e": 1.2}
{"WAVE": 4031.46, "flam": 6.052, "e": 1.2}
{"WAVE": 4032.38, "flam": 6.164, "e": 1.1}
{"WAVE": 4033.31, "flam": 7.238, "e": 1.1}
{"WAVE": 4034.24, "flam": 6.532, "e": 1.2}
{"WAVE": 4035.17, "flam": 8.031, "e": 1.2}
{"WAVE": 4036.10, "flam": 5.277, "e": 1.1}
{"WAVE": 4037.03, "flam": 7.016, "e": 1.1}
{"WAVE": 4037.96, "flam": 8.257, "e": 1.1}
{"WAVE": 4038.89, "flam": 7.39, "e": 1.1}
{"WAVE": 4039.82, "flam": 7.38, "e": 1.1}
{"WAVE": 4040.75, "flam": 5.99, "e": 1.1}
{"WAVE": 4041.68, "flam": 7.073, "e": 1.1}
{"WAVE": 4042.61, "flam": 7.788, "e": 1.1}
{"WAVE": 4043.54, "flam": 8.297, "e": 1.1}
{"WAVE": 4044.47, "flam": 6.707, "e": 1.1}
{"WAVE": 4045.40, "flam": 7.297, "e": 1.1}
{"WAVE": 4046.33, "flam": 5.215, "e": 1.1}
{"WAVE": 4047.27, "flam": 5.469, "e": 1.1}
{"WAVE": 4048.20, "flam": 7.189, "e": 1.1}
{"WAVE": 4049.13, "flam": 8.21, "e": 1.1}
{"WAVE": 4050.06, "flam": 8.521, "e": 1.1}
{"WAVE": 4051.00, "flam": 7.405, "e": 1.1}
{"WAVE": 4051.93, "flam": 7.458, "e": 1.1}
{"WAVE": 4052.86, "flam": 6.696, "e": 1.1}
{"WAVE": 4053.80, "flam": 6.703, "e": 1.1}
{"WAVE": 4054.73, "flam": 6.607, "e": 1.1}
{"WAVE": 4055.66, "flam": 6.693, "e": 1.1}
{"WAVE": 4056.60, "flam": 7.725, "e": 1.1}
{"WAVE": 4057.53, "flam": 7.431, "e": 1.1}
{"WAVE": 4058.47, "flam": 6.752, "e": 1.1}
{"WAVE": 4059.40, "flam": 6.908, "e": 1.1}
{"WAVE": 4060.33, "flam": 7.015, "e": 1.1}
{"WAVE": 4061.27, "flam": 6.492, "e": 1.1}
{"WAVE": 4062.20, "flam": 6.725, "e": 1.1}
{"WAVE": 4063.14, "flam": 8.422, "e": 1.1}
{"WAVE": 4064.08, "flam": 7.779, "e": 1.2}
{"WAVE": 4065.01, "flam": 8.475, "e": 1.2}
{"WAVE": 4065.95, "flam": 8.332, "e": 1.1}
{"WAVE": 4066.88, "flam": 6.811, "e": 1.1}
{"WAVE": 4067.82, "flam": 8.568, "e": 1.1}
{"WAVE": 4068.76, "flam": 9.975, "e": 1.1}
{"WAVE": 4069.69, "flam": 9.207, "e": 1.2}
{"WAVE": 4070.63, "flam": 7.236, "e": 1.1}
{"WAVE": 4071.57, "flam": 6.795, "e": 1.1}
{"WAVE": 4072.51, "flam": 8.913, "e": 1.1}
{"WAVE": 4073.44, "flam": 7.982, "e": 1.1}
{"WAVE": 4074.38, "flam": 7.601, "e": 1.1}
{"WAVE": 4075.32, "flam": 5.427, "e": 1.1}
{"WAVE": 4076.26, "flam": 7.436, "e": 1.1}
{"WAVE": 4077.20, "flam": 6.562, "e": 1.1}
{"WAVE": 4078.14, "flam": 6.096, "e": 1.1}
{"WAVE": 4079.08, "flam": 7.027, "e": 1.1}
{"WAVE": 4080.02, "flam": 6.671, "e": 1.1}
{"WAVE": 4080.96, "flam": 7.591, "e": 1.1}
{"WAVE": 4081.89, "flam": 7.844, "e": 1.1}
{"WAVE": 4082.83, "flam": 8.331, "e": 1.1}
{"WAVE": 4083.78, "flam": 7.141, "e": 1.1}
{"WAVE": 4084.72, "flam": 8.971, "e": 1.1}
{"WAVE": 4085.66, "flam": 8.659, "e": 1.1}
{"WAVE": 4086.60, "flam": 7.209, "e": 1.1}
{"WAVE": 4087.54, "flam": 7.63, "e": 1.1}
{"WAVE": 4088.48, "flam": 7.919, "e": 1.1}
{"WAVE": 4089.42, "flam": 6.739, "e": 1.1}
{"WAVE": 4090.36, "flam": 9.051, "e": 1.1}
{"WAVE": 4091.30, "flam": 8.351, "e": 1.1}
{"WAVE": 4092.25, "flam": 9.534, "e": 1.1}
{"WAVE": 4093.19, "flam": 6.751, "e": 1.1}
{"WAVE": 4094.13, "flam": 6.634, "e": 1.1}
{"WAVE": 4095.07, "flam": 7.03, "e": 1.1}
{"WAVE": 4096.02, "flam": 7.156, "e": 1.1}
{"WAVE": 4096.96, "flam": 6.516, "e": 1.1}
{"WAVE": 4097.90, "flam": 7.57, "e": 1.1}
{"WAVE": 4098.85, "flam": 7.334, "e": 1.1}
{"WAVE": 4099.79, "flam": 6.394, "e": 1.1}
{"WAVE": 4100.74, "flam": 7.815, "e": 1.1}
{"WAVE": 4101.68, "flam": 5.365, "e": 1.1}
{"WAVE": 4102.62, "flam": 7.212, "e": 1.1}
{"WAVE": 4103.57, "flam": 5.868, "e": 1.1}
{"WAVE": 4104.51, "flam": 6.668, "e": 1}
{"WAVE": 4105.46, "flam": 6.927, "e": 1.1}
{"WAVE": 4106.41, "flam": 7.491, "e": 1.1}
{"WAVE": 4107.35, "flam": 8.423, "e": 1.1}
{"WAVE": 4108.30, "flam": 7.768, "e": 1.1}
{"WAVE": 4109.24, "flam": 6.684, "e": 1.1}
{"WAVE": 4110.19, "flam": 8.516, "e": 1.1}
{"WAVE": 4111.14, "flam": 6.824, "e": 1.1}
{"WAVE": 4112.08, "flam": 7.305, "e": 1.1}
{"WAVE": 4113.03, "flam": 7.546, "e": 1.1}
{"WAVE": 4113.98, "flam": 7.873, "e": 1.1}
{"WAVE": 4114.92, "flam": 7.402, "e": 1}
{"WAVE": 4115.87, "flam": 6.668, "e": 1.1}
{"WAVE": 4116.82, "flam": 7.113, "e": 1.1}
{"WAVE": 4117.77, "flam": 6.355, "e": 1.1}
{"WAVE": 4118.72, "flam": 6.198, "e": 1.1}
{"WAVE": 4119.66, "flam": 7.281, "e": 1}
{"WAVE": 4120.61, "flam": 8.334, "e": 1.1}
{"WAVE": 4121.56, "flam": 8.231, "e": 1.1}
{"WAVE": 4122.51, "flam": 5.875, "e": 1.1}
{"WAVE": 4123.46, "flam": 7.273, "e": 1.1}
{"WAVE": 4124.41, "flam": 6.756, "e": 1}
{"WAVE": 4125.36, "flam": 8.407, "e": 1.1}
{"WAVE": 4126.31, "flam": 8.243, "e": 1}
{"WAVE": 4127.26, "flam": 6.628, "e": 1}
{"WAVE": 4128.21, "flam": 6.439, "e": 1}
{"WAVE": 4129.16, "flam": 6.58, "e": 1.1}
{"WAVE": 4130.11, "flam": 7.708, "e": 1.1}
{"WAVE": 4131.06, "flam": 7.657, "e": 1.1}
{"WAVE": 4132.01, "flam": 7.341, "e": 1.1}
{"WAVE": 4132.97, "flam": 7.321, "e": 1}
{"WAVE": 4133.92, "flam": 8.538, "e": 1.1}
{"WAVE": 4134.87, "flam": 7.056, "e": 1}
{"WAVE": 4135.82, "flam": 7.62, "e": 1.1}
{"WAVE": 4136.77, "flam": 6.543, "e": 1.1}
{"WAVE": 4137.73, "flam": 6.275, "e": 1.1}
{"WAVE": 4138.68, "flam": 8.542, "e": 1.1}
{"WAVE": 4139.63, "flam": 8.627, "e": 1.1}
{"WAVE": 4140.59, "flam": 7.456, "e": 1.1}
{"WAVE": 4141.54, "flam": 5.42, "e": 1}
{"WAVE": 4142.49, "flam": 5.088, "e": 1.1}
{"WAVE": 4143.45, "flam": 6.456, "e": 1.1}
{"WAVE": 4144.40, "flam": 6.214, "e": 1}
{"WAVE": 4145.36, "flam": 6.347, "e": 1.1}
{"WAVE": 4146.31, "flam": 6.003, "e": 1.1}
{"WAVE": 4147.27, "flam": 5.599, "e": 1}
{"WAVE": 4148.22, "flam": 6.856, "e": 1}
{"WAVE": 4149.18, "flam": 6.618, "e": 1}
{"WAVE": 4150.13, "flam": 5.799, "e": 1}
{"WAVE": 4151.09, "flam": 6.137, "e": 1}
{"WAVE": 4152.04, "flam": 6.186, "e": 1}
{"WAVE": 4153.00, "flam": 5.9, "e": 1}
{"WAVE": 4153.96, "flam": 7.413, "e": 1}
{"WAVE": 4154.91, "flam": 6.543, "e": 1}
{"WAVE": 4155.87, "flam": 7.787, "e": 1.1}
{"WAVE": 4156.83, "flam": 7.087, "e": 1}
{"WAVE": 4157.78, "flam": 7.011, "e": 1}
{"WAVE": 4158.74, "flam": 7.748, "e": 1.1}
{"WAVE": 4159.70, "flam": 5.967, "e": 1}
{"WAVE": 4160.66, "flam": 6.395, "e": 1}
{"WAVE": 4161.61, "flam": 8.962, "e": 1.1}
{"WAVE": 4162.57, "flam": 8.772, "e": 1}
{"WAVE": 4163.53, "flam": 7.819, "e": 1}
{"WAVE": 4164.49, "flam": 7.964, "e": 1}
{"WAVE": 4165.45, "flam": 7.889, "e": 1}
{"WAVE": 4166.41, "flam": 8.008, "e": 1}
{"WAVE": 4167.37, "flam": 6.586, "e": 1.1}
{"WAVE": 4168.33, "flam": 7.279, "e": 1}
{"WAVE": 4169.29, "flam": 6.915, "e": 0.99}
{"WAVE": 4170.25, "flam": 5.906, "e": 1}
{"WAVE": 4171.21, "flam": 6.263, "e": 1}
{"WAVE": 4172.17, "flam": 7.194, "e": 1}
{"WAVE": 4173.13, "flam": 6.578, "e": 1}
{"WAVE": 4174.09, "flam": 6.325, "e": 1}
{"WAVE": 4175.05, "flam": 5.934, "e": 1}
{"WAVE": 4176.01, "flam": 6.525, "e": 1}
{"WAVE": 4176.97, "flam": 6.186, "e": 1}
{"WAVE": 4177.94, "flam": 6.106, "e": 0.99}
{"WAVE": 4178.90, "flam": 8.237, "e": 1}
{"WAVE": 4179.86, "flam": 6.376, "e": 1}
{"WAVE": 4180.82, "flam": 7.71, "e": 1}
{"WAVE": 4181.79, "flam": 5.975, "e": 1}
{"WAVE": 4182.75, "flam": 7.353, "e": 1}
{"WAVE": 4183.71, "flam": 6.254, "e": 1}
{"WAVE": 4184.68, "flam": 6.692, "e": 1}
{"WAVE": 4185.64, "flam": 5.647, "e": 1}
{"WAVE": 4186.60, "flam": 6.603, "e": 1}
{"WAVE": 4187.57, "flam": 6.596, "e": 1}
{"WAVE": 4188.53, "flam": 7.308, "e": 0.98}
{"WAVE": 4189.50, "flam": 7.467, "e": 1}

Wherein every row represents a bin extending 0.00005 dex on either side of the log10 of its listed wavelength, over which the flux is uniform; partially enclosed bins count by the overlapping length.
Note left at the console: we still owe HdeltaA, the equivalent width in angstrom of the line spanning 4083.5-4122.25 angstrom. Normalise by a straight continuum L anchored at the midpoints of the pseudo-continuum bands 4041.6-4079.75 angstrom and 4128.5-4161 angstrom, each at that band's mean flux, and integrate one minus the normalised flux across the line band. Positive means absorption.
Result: -1.6 angstrom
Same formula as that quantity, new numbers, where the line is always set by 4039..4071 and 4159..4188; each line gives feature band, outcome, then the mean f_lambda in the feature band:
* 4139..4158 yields 1.27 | 6.54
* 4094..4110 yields 0.36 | 7.03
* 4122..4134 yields -0.28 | 7.25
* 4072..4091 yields -0.73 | 7.55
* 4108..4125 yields -0.22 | 7.23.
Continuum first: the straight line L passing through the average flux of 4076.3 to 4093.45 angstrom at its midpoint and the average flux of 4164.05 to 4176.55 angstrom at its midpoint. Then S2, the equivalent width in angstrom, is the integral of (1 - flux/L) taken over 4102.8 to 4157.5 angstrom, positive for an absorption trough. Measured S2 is 1.8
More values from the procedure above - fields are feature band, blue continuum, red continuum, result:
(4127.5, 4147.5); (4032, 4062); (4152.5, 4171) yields 0.8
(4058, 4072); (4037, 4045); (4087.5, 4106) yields -0.8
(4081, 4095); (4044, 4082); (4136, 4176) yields -1.3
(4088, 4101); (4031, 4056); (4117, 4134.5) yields -0.6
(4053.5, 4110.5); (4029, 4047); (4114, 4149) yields -3.3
